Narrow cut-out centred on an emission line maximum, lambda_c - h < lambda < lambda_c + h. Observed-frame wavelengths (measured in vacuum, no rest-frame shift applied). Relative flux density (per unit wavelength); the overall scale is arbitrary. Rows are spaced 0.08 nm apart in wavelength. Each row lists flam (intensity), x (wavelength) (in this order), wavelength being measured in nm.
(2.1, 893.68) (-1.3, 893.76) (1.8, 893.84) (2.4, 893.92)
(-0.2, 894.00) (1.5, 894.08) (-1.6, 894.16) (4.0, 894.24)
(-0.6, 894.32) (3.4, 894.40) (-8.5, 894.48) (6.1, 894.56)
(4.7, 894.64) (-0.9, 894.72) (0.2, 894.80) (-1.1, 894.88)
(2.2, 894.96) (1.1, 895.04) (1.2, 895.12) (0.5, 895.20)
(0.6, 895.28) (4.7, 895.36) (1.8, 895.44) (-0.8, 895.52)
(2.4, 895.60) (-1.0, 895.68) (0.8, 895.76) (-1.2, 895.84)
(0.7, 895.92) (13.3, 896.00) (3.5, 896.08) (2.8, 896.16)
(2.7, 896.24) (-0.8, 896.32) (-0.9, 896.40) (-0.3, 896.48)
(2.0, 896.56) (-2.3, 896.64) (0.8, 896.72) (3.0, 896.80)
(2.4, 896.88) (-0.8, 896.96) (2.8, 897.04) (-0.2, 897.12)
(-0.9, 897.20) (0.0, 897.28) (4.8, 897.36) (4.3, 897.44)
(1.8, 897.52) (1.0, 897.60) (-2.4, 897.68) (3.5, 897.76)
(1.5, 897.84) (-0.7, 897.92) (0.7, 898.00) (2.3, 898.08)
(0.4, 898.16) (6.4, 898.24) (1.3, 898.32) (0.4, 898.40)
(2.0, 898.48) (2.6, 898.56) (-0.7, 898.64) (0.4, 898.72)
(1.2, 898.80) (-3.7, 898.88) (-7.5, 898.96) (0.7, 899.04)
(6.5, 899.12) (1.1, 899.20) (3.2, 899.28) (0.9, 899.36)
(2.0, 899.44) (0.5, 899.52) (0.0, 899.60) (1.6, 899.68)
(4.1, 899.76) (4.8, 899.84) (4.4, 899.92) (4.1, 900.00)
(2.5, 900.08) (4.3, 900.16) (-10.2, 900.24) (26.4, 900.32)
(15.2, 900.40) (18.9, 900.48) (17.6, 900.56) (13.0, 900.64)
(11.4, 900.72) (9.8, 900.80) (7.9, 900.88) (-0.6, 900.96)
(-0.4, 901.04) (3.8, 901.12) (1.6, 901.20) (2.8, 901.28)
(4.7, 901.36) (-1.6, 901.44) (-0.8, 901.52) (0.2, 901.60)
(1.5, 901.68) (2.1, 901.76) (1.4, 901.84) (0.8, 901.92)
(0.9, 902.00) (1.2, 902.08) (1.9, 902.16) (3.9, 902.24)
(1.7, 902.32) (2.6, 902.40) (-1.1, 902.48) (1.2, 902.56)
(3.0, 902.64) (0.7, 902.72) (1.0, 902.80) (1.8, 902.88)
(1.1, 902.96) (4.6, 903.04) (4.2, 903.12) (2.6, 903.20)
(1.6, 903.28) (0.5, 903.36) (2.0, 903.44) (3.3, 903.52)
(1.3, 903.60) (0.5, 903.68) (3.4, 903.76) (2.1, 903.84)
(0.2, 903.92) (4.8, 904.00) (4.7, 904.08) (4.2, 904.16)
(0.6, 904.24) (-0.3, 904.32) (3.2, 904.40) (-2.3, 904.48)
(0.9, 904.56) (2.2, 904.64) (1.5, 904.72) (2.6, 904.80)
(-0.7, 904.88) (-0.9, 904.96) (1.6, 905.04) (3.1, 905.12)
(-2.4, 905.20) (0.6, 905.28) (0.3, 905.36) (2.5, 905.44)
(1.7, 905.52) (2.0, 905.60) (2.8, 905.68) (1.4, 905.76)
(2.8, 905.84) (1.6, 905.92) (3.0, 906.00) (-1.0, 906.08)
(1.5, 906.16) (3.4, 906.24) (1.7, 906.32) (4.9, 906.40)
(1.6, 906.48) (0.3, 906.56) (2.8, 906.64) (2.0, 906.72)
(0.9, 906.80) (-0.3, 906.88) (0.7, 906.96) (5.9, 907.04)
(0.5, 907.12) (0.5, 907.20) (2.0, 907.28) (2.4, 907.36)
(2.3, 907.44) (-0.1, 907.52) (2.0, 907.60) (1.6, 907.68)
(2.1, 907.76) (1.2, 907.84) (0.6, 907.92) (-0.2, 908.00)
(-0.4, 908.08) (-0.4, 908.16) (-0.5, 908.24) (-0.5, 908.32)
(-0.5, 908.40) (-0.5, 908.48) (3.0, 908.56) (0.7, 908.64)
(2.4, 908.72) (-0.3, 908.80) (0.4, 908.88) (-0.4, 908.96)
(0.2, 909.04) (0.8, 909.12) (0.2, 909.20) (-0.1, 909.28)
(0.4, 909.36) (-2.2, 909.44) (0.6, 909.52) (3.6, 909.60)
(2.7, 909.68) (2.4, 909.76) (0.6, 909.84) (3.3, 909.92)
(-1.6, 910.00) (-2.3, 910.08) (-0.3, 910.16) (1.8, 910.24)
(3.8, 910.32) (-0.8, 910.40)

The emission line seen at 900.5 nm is H-gamma 4340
